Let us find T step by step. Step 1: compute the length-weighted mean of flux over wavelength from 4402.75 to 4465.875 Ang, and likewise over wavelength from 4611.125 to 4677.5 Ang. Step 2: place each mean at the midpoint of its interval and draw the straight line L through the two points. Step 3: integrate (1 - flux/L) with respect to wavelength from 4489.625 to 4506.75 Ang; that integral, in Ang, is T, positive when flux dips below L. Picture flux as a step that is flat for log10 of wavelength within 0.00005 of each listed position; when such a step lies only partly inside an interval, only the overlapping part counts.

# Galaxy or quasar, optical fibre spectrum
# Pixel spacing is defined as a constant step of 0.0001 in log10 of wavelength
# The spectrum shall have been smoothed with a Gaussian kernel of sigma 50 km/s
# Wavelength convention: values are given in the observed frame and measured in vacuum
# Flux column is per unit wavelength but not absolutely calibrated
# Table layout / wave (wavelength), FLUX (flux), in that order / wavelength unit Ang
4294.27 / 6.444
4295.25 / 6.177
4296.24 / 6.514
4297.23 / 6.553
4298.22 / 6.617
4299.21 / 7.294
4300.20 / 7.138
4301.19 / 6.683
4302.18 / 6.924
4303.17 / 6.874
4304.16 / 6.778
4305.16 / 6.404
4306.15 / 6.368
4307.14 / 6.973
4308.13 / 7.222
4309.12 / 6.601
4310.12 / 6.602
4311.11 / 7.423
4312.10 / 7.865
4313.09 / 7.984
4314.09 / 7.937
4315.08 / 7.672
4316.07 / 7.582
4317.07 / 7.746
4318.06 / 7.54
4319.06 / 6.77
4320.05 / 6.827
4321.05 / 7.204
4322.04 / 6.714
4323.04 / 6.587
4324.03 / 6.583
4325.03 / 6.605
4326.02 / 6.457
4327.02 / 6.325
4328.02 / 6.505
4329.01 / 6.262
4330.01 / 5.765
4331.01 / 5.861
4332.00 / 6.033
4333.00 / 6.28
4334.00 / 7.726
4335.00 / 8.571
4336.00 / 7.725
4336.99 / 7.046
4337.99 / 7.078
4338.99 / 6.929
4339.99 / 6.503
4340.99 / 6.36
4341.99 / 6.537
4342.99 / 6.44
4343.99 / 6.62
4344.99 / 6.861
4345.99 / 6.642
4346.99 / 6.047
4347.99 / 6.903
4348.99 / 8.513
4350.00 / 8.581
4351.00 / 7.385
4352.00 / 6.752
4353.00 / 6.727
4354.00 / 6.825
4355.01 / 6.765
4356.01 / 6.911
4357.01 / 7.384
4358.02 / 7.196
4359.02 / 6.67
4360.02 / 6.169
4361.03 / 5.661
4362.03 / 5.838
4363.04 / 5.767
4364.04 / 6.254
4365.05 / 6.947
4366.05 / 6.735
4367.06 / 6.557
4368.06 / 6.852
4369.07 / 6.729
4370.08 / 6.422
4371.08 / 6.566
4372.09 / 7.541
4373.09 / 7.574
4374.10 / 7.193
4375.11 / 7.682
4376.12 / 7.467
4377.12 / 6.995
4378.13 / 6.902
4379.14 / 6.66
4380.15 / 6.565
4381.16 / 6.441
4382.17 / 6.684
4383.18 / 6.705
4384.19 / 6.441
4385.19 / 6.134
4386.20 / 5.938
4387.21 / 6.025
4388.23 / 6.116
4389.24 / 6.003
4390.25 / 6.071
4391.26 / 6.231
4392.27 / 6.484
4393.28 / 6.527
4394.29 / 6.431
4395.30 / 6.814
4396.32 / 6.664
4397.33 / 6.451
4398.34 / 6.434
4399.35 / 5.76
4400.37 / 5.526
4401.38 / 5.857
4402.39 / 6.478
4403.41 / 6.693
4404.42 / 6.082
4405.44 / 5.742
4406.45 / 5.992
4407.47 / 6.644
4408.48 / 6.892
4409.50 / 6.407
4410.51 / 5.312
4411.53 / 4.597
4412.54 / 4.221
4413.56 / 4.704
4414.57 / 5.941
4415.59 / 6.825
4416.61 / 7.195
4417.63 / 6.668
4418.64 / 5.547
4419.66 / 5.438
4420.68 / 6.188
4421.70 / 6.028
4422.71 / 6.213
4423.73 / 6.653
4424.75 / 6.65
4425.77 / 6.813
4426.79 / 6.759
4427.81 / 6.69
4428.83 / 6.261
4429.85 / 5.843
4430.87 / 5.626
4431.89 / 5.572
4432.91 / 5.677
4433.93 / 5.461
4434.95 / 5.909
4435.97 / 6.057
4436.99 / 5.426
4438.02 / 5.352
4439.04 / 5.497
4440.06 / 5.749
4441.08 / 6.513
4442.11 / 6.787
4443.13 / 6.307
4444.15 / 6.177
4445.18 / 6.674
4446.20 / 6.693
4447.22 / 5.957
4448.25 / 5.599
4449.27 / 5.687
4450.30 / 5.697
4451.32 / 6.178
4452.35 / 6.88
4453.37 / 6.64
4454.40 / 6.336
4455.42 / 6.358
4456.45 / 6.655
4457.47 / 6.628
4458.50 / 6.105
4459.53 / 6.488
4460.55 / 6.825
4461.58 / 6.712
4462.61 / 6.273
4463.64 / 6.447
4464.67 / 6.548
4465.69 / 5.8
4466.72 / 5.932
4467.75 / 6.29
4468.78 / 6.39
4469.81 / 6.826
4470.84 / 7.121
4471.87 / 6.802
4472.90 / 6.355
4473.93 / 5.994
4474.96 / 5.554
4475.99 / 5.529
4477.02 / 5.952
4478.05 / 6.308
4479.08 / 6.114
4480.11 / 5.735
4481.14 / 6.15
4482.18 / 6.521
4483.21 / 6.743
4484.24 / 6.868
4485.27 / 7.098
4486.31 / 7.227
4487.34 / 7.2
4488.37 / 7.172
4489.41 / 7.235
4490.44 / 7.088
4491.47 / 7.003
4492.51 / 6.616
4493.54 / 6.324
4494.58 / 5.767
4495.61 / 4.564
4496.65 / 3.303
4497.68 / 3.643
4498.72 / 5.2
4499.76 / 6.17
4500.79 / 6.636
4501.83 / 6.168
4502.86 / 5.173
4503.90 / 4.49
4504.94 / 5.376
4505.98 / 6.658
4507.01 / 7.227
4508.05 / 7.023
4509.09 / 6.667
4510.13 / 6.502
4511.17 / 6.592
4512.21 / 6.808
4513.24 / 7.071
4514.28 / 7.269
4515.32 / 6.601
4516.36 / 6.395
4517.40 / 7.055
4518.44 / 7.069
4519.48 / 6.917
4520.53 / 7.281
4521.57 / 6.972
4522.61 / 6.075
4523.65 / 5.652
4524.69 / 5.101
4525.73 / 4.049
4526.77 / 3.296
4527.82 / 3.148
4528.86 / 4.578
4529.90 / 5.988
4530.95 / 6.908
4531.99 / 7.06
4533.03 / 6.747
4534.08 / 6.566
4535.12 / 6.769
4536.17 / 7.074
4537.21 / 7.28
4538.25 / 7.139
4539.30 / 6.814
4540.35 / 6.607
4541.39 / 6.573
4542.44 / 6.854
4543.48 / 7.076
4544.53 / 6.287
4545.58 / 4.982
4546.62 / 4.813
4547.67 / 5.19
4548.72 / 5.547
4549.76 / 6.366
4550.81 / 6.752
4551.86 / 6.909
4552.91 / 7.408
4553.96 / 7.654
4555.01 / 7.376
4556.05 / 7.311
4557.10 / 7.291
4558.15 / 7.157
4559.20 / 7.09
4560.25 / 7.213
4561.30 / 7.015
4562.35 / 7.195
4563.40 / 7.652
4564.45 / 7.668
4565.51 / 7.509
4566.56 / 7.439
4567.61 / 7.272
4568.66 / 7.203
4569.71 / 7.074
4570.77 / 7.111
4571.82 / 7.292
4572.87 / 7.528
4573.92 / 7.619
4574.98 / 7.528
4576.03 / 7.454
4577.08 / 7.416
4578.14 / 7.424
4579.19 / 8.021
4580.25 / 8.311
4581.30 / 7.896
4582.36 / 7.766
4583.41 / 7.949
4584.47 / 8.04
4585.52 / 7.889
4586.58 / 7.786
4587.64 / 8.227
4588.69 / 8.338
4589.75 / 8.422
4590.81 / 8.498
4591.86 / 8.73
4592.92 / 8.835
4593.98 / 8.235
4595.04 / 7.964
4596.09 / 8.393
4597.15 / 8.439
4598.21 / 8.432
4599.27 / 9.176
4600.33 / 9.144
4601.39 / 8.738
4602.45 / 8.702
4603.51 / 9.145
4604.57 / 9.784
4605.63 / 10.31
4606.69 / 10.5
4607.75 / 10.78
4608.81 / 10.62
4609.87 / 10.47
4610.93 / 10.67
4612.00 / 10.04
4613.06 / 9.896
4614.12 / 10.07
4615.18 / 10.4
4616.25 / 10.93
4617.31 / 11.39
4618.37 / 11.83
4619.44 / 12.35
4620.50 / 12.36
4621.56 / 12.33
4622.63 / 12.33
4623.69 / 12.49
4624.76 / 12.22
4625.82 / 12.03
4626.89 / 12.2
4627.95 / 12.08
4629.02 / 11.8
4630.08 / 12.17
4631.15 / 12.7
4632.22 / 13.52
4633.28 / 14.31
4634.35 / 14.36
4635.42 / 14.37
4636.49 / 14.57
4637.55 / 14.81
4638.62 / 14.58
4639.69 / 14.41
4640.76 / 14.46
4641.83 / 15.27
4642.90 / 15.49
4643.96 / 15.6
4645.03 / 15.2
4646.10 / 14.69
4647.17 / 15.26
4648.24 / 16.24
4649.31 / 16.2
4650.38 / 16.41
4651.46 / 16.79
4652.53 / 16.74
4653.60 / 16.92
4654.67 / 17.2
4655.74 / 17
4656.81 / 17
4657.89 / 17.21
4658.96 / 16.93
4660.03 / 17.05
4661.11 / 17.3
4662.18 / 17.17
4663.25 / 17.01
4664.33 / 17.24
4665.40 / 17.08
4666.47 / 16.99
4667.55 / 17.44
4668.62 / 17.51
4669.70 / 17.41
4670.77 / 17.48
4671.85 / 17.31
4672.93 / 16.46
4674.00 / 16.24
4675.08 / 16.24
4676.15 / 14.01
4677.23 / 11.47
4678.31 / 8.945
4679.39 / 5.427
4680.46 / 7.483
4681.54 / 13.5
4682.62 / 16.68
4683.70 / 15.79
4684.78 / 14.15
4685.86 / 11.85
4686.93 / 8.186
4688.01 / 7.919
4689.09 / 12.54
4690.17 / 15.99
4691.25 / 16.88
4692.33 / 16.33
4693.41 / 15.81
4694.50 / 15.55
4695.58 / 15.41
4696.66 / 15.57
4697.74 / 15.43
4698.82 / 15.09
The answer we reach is 5.9 Ang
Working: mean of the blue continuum 6.14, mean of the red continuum 14.7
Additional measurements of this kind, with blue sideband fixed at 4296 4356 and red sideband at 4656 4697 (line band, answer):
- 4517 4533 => 7.9 Ang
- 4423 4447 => 8.3 Ang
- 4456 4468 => 4.3 Ang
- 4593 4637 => 8.3 Ang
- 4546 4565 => 8.3 Ang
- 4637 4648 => -0.7 Ang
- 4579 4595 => 5.8 Ang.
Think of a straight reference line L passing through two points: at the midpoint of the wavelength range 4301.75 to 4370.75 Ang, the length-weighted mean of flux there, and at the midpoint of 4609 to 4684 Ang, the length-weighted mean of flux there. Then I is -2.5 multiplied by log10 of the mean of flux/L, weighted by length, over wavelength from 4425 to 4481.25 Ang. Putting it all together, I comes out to 0.48 mag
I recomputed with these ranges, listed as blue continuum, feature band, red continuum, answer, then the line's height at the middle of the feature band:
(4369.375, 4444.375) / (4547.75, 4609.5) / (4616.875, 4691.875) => 0.445 mag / 12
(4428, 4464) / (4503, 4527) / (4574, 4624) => 0.204 mag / 7.59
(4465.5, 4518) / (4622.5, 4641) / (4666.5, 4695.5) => -0.106 mag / 12.1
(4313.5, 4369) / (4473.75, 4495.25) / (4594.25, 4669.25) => 0.475 mag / 10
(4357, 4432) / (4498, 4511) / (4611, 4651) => 0.493 mag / 9.56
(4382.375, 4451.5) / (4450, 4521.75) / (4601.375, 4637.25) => 0.241 mag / 7.98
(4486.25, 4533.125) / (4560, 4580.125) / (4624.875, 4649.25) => 0.312 mag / 9.89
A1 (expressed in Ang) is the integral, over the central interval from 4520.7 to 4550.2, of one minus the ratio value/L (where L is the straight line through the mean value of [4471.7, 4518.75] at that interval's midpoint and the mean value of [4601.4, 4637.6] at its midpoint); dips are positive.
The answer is 7.42 Ang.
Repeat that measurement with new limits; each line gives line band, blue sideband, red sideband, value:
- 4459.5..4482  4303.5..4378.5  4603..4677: 8.5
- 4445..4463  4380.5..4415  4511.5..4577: -0.1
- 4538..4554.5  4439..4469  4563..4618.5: 3.1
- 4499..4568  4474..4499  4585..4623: 9.6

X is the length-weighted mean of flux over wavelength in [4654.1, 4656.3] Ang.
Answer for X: 17.1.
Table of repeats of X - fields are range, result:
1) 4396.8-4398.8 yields 6.46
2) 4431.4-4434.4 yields 5.57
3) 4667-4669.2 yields 17.4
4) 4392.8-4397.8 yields 6.58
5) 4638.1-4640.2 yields 14.5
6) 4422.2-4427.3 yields 6.62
